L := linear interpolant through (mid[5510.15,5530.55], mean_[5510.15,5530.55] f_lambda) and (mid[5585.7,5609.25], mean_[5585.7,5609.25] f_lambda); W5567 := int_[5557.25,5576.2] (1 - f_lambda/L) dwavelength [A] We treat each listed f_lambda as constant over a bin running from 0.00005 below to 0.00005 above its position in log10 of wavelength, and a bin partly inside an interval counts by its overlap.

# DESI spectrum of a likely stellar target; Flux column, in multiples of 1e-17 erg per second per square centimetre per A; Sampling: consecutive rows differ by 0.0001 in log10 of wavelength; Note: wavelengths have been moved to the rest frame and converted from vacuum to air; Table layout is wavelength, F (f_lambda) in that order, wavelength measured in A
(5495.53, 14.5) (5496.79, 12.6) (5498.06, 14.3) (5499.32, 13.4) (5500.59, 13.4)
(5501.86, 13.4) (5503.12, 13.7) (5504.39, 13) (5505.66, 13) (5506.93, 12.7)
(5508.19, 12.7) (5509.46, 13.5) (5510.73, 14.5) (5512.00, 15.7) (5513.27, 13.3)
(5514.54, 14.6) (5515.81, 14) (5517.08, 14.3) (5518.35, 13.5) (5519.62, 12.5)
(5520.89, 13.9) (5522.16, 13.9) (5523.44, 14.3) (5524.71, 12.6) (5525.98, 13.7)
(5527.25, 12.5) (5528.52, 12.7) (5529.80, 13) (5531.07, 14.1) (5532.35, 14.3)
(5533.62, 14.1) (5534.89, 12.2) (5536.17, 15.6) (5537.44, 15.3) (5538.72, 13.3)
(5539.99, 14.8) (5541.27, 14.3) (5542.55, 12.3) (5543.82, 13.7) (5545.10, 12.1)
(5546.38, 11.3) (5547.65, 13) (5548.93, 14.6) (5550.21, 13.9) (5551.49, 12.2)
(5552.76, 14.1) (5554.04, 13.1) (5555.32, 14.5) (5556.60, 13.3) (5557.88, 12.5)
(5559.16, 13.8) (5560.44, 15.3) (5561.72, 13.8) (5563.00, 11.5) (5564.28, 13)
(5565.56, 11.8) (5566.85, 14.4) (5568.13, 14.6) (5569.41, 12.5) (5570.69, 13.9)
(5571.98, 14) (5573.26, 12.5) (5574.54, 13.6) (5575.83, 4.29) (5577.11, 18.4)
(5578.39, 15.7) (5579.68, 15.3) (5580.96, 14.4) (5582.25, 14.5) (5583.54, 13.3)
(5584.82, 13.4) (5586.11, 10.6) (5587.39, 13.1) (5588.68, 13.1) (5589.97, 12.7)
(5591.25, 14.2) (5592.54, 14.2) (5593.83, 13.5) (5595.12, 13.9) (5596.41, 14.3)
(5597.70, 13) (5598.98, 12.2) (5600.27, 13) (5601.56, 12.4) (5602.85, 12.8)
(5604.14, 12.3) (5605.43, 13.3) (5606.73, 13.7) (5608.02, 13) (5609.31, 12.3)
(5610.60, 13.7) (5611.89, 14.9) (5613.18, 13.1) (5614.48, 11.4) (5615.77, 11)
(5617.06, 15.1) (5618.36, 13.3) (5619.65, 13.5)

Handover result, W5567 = 0.62 A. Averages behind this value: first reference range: 13.7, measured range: 12.9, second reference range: 13.1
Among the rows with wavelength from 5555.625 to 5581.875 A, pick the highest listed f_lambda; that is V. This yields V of 18.4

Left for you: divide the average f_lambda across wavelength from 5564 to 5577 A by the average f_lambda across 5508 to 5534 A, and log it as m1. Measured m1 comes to 0.93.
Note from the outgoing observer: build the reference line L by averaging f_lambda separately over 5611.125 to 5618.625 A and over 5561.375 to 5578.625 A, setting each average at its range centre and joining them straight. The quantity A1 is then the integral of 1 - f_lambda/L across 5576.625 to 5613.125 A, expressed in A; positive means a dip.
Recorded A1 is -1.3 A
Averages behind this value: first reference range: 13.1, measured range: 13.6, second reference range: 13.1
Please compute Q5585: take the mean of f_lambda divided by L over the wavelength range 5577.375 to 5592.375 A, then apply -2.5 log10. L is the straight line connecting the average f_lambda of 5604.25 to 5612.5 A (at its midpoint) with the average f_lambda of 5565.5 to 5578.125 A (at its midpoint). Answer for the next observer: -0.05 mag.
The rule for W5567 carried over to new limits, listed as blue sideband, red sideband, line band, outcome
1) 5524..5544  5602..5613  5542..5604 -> 0.7 A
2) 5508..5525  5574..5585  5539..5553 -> 0.5 A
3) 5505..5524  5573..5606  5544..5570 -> 0.4 A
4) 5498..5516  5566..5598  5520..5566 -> 0.4 A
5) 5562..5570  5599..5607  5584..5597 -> -0.4 A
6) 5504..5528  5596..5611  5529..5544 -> -0.5 A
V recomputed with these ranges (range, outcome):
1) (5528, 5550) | 15.6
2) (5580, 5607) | 14.5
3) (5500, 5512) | 15.7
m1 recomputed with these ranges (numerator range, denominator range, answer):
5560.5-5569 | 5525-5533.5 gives 0.99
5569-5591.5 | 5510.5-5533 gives 0.97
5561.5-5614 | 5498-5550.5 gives 0.98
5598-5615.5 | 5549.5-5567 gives 0.97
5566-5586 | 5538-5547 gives 1.03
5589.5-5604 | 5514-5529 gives 0.98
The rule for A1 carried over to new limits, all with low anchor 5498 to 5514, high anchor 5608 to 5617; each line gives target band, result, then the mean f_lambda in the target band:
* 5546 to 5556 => -0.1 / 13.4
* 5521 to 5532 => 0.0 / 13.4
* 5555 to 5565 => -0.1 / 13.4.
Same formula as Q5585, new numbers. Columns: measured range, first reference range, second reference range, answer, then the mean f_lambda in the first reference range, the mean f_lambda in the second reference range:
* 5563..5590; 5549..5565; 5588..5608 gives 0.01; 13.5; 13.2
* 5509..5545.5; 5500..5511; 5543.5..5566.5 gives -0.04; 13.3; 13.2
